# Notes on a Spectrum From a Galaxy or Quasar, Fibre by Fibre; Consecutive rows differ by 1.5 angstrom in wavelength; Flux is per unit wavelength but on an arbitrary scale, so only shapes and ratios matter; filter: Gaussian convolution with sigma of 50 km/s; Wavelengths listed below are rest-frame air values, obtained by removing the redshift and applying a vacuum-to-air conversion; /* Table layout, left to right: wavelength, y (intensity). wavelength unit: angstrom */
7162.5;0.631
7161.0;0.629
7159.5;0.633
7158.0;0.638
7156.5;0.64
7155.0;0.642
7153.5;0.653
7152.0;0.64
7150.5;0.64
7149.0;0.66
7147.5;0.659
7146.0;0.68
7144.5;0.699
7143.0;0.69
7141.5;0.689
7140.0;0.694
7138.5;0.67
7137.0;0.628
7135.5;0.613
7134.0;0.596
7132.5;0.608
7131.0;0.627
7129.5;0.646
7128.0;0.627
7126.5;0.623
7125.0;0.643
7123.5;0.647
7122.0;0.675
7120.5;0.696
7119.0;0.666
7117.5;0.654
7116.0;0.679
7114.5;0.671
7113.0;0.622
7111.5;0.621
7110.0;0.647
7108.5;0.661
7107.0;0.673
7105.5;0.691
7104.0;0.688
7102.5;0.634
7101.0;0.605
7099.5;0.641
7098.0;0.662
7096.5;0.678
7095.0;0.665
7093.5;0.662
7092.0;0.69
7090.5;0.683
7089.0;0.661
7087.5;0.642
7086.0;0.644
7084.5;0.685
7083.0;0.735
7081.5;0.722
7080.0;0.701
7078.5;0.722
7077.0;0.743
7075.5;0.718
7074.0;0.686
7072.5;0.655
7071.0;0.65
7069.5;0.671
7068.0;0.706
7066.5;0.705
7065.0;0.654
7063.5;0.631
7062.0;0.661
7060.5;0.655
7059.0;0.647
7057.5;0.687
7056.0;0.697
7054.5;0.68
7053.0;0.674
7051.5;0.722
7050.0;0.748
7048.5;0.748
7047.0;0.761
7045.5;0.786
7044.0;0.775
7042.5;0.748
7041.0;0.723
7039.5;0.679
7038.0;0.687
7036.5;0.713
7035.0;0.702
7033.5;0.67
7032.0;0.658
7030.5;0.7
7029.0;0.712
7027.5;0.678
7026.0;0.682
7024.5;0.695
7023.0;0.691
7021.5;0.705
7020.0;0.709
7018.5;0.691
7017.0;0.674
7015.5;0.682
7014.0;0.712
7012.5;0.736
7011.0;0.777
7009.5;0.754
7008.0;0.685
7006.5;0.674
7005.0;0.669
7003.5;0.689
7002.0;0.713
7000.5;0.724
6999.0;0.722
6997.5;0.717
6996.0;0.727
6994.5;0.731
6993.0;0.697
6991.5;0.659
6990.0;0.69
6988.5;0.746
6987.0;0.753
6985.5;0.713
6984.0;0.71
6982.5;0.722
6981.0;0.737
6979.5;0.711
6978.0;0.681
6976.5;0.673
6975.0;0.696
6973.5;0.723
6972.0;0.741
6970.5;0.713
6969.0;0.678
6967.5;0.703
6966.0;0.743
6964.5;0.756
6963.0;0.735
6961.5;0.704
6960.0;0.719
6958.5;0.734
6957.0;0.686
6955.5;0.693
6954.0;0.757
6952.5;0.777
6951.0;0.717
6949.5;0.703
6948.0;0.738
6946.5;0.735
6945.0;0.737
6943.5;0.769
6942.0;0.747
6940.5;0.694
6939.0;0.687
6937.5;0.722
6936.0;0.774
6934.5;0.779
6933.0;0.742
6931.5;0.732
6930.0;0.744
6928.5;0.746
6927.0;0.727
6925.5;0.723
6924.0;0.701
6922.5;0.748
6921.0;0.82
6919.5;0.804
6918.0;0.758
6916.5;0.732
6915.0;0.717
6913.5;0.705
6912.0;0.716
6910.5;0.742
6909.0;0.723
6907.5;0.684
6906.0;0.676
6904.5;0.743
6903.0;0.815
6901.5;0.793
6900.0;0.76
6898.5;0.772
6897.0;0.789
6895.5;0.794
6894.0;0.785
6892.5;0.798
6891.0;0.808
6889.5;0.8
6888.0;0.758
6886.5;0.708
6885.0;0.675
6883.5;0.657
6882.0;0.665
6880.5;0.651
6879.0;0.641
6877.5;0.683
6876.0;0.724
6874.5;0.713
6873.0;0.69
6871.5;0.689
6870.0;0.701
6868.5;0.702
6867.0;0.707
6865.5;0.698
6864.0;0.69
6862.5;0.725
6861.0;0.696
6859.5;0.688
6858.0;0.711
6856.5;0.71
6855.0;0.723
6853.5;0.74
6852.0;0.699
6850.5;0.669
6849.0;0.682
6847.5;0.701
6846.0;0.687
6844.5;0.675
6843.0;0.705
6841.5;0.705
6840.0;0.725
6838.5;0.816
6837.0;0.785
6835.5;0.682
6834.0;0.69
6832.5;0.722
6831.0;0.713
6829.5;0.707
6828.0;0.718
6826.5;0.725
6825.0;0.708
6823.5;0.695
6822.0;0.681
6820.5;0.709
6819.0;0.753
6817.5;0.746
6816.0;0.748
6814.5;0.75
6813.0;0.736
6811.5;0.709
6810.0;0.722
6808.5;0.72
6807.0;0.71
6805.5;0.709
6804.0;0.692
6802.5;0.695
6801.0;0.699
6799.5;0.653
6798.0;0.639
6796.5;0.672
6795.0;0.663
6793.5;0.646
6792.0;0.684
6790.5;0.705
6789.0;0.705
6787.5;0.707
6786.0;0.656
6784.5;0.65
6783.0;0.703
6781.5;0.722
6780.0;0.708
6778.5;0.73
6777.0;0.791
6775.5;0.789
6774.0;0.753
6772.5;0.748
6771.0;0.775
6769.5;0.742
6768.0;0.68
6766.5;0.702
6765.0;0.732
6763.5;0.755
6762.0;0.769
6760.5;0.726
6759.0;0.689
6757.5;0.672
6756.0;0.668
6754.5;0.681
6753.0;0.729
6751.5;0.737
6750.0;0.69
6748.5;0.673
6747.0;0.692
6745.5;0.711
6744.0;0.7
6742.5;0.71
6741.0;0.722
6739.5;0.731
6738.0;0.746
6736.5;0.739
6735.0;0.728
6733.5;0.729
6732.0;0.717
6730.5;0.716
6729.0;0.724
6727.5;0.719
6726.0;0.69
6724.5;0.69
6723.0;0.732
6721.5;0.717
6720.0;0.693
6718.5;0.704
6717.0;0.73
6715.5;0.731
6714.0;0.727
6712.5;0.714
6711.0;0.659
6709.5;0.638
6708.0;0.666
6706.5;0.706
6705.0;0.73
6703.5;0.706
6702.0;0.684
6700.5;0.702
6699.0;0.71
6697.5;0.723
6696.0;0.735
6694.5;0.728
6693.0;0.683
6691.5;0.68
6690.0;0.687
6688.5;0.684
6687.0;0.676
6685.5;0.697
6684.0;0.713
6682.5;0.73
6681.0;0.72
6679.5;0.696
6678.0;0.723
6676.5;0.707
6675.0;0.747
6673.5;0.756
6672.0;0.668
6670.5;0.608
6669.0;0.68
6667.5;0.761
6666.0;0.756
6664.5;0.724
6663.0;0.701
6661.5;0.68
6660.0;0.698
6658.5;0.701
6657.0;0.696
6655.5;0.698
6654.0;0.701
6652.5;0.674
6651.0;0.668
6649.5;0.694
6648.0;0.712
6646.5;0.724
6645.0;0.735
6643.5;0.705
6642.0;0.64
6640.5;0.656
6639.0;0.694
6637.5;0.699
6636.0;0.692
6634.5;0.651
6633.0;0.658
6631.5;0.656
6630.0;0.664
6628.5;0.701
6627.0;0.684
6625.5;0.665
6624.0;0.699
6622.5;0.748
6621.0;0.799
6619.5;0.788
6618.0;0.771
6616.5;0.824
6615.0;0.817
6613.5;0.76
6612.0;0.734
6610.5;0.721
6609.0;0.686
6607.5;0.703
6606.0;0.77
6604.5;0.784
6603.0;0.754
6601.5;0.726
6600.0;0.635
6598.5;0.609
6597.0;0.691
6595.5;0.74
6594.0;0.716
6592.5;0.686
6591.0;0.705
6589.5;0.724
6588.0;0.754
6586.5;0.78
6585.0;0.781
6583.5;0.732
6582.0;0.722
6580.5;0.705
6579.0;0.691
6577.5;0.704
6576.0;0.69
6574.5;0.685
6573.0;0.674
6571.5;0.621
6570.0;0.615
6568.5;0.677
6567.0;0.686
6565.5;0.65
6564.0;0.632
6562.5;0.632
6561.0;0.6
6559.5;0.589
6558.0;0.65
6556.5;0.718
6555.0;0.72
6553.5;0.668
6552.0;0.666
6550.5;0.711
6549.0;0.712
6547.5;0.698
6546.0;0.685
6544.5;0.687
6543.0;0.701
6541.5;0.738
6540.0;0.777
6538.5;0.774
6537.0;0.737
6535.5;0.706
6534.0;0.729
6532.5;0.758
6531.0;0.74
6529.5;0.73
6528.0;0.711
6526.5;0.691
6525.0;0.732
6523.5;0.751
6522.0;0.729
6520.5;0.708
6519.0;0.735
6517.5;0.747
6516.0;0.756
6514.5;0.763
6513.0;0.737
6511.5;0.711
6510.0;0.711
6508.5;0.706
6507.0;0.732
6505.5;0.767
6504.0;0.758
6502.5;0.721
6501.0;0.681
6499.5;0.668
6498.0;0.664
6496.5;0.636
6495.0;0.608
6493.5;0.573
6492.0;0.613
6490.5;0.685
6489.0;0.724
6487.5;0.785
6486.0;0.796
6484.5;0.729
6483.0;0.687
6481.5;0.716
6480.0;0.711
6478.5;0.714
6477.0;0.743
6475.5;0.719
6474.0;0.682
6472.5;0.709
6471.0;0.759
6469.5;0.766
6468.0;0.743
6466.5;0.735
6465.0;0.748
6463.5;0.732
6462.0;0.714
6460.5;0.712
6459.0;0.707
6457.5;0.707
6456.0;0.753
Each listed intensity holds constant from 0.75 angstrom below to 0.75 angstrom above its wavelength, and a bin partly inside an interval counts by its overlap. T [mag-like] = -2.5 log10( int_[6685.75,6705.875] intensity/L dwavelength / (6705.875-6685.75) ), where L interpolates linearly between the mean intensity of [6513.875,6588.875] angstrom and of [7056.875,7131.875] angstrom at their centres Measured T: -0.01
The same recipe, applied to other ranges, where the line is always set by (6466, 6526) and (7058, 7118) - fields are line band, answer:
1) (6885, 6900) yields -0.131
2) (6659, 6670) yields -0.014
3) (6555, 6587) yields 0.049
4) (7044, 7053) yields -0.114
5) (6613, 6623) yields -0.120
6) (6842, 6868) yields -0.019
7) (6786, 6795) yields 0.014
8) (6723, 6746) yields -0.033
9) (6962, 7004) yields -0.056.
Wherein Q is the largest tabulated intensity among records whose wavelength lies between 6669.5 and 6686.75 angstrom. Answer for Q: 0.756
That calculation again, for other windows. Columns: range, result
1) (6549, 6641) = 0.824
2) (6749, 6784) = 0.791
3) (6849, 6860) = 0.74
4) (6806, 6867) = 0.816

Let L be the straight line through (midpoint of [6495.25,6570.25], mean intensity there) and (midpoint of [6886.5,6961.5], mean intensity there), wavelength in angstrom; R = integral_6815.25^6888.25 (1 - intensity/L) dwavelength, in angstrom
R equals 3.1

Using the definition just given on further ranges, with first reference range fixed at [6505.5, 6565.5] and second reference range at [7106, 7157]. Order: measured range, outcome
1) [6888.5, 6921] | -4.1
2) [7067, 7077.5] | -0.5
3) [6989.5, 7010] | -1.2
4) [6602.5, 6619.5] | -1.3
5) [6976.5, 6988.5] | -0.9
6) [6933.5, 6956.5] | -2.2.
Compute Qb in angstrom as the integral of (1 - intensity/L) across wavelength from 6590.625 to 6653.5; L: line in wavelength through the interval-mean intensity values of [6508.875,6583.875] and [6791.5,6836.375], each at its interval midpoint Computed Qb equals -0.7 angstrom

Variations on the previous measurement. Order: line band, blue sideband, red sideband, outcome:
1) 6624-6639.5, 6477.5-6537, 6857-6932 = 0.9 angstrom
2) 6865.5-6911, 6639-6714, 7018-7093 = -2.0 angstrom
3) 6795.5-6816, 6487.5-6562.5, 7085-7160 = -0.6 angstrom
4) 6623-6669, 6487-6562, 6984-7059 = 0.9 angstrom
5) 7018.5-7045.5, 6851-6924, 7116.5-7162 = -0.8 angstrom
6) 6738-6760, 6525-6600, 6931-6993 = 0.2 angstrom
